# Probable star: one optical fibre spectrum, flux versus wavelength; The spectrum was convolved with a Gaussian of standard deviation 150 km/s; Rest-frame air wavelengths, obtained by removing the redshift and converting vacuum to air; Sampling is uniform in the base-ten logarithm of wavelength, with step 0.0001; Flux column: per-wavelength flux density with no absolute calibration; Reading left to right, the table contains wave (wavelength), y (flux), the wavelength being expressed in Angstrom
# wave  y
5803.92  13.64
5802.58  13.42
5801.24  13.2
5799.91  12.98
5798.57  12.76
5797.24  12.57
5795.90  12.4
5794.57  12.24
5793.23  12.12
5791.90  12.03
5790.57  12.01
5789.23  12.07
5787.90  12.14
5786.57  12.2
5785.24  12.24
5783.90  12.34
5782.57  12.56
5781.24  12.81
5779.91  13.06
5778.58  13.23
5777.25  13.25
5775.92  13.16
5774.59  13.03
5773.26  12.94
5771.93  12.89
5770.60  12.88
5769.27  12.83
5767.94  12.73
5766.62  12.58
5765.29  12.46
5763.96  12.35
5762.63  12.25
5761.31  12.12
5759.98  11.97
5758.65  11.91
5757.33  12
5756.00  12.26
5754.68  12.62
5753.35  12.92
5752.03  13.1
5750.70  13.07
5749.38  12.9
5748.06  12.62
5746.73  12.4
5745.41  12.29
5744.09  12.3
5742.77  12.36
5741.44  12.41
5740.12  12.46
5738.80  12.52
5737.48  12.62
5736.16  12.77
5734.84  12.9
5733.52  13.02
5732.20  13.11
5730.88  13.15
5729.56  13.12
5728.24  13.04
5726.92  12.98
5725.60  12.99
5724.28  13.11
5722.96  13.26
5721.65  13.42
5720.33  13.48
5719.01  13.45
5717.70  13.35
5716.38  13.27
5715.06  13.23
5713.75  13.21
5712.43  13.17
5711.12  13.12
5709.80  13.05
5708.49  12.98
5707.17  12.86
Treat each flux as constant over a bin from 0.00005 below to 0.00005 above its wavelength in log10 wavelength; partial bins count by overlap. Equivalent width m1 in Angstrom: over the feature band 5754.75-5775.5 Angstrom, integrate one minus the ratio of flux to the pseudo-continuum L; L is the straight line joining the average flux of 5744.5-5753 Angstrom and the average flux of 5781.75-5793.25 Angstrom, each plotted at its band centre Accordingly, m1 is 0.0 Angstrom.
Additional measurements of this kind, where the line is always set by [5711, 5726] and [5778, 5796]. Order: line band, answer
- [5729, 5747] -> 0.5 Angstrom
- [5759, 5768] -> 0.3 Angstrom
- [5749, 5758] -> 0.1 Angstrom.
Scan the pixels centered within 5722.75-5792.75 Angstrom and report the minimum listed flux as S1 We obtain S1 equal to 11.91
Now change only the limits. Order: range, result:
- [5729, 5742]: 12.41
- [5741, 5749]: 12.29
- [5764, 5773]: 12.46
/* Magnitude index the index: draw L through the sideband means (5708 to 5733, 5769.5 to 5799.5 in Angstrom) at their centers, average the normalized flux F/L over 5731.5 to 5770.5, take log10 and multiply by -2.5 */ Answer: 0.03 mag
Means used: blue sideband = 13.2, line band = 12.6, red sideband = 12.6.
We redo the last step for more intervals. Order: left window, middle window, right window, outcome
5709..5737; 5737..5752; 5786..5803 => 0.032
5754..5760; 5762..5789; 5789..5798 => -0.043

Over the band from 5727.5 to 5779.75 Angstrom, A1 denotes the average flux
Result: 12.7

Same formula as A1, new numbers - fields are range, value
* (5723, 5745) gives 12.8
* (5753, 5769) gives 12.3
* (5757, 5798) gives 12.5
